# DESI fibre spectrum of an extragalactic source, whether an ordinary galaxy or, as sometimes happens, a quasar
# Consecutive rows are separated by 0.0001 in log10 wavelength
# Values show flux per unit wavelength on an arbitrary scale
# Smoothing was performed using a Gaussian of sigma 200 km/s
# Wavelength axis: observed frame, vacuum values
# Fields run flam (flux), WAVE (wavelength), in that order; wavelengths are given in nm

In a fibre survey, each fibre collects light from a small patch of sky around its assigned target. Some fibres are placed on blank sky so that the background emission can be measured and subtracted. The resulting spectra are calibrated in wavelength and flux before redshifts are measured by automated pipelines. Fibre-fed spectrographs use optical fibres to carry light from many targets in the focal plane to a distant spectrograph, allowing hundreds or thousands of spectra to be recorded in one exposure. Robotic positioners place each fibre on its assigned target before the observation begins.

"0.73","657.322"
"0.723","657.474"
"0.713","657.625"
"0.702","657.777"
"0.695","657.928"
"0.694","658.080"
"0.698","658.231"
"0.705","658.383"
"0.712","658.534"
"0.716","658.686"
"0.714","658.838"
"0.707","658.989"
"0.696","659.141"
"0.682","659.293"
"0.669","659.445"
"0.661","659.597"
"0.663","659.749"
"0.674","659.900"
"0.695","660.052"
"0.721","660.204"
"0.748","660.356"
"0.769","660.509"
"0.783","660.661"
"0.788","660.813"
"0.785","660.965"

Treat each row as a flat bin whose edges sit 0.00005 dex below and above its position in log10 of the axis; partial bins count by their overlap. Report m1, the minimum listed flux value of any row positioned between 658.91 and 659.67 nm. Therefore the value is 0.661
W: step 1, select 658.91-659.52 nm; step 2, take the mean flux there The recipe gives 0.689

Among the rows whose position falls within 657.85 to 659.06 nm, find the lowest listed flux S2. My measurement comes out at 0.694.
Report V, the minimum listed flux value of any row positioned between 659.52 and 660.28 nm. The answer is 0.661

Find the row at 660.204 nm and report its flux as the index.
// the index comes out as 0.721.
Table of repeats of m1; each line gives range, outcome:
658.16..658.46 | 0.698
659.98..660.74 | 0.695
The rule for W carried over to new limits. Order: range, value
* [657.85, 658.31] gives 0.696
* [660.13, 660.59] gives 0.745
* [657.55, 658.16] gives 0.701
